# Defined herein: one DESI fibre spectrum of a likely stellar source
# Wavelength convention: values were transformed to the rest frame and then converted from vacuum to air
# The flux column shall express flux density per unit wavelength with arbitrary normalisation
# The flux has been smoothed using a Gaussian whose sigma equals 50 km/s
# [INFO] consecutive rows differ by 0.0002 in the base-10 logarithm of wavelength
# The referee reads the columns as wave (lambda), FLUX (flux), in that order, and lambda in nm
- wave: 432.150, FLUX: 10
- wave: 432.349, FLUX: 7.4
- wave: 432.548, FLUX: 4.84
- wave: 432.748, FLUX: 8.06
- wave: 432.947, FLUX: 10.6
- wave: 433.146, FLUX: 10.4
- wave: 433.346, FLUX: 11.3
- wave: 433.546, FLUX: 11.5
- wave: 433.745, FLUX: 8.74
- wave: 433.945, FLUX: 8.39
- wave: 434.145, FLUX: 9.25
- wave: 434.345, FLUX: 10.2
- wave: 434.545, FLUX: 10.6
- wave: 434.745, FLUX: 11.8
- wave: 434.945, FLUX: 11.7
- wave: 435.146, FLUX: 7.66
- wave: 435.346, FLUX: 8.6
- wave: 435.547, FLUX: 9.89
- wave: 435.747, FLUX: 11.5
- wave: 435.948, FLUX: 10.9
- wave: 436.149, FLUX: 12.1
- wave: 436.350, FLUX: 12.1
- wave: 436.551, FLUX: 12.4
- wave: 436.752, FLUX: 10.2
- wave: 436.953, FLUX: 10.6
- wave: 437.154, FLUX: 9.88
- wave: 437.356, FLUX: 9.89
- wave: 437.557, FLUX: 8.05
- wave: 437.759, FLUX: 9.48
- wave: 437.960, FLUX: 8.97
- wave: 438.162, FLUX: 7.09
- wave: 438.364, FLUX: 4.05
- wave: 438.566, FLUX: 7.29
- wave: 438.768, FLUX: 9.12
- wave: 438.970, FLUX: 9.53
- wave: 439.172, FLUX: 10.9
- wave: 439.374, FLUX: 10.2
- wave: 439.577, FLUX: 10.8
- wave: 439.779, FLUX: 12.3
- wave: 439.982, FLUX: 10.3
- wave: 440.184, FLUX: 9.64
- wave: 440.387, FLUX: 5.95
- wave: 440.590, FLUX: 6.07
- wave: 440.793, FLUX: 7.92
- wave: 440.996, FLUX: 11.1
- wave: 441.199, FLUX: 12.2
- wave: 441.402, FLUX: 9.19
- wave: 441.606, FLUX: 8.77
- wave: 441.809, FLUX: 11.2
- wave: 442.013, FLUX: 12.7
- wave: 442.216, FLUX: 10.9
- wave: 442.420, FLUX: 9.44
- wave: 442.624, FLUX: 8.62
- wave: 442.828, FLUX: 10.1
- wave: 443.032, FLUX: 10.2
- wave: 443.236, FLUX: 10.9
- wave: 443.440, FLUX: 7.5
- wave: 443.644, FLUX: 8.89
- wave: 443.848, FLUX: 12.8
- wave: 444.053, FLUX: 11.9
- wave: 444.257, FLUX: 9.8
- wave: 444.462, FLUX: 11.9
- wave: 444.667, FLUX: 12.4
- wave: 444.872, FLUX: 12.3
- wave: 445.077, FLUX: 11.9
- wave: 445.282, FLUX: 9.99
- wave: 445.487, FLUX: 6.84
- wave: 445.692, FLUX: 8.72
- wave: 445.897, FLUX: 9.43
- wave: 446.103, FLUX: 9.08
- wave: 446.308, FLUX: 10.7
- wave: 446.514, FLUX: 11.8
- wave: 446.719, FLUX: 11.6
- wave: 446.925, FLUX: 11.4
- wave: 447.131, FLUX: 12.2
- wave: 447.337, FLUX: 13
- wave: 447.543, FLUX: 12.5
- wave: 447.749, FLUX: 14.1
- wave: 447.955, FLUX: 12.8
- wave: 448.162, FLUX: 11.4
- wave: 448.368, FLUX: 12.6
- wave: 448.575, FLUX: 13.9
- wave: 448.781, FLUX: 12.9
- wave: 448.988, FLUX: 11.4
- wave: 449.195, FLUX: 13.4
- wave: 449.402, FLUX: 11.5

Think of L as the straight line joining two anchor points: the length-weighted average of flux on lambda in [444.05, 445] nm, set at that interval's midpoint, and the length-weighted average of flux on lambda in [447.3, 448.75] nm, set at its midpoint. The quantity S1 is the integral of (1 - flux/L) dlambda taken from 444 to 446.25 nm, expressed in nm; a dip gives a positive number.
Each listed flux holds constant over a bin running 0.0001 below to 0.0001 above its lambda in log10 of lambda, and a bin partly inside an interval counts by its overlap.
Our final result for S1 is 0.28 nm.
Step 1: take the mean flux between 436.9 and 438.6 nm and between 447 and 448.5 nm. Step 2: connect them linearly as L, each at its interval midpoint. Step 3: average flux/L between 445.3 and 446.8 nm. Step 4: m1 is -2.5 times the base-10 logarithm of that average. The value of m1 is 0.22 mag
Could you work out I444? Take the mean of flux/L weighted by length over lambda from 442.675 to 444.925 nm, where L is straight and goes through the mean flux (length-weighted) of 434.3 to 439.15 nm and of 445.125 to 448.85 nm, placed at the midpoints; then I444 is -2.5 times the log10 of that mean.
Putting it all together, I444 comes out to 0.02 mag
